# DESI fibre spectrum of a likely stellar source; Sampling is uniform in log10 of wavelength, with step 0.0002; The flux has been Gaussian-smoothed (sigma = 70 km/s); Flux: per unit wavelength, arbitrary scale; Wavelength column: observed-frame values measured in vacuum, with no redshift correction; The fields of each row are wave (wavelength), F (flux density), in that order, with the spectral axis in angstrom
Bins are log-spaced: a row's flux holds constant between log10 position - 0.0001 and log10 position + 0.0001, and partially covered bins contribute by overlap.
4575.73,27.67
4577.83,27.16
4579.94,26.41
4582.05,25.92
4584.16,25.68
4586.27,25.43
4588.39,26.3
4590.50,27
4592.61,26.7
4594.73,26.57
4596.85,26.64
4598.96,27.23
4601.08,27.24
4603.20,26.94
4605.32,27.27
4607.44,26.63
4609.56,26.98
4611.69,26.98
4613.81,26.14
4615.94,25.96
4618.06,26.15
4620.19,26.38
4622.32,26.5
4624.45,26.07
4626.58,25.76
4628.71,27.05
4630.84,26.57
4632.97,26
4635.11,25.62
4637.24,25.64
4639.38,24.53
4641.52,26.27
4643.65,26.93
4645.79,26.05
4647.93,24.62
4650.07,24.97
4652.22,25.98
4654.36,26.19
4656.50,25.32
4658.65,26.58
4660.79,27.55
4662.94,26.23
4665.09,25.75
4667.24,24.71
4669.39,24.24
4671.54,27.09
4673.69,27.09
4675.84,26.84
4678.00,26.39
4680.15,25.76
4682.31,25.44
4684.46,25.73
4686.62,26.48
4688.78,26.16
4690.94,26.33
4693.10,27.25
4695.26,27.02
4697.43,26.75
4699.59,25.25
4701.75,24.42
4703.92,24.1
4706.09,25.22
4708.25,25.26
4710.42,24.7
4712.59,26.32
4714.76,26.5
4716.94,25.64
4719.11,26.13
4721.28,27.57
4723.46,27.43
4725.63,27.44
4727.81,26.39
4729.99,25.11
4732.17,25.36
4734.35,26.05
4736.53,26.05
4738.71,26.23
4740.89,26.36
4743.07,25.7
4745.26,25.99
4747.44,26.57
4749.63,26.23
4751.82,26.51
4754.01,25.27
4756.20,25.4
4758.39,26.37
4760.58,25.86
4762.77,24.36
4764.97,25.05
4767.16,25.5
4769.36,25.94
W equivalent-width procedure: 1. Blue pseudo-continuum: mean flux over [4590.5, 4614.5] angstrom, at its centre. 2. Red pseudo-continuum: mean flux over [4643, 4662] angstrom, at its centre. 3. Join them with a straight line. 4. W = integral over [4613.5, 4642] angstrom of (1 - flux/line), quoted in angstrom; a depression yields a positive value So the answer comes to 0.4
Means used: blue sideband 26.9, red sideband 26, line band 26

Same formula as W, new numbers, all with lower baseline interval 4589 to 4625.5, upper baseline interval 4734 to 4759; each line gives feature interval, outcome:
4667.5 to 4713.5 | 0.8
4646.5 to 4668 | 0.5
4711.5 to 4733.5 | -0.2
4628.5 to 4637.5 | 0.1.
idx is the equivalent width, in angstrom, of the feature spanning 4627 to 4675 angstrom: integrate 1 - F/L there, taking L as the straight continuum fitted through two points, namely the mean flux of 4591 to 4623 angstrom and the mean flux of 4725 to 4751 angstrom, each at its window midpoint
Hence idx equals 1.0 angstrom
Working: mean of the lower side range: 26.7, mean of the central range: 26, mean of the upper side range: 26.1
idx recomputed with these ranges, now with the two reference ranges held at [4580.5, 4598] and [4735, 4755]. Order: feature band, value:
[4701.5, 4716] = 0.5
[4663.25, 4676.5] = 0.1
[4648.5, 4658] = 0.2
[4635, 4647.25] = 0.2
